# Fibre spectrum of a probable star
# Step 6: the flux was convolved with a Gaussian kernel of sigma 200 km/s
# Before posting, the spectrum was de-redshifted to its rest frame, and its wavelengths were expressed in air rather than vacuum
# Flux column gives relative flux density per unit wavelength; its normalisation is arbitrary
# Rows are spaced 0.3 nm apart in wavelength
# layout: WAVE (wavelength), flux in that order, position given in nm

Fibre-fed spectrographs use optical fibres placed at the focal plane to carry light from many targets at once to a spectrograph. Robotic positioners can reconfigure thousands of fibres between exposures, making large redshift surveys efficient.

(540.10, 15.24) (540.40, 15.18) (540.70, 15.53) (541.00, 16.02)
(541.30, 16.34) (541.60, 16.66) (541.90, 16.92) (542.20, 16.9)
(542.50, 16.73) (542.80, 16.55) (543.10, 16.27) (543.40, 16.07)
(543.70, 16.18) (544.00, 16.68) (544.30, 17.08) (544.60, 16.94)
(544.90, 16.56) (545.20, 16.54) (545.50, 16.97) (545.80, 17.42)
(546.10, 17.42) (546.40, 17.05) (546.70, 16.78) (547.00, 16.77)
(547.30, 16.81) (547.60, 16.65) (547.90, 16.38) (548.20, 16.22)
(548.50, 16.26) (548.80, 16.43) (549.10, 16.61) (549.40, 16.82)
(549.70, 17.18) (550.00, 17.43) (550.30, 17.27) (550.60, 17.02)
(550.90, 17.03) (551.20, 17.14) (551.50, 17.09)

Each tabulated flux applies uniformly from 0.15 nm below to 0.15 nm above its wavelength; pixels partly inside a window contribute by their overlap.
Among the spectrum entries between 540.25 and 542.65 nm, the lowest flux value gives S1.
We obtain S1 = 15.18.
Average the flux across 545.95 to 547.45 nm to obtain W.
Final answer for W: 17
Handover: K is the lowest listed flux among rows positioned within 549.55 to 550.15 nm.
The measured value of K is 17.18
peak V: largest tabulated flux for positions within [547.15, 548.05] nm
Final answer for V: 16.81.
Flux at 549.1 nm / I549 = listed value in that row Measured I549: 16.61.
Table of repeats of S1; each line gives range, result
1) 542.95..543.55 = 16.07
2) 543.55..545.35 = 16.18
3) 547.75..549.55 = 16.22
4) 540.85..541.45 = 16.02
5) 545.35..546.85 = 16.78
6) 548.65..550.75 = 16.43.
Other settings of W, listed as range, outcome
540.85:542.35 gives 16.6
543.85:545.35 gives 16.8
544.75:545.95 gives 16.9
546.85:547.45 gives 16.8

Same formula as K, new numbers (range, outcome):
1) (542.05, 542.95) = 16.55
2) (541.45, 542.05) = 16.66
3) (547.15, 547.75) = 16.65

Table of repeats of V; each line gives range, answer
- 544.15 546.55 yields 17.42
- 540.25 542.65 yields 16.92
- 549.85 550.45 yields 17.43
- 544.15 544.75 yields 17.08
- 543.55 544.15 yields 16.68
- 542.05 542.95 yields 16.9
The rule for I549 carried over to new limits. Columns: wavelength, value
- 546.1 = 17.42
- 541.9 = 16.92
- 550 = 17.43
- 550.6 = 17.02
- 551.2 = 17.14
